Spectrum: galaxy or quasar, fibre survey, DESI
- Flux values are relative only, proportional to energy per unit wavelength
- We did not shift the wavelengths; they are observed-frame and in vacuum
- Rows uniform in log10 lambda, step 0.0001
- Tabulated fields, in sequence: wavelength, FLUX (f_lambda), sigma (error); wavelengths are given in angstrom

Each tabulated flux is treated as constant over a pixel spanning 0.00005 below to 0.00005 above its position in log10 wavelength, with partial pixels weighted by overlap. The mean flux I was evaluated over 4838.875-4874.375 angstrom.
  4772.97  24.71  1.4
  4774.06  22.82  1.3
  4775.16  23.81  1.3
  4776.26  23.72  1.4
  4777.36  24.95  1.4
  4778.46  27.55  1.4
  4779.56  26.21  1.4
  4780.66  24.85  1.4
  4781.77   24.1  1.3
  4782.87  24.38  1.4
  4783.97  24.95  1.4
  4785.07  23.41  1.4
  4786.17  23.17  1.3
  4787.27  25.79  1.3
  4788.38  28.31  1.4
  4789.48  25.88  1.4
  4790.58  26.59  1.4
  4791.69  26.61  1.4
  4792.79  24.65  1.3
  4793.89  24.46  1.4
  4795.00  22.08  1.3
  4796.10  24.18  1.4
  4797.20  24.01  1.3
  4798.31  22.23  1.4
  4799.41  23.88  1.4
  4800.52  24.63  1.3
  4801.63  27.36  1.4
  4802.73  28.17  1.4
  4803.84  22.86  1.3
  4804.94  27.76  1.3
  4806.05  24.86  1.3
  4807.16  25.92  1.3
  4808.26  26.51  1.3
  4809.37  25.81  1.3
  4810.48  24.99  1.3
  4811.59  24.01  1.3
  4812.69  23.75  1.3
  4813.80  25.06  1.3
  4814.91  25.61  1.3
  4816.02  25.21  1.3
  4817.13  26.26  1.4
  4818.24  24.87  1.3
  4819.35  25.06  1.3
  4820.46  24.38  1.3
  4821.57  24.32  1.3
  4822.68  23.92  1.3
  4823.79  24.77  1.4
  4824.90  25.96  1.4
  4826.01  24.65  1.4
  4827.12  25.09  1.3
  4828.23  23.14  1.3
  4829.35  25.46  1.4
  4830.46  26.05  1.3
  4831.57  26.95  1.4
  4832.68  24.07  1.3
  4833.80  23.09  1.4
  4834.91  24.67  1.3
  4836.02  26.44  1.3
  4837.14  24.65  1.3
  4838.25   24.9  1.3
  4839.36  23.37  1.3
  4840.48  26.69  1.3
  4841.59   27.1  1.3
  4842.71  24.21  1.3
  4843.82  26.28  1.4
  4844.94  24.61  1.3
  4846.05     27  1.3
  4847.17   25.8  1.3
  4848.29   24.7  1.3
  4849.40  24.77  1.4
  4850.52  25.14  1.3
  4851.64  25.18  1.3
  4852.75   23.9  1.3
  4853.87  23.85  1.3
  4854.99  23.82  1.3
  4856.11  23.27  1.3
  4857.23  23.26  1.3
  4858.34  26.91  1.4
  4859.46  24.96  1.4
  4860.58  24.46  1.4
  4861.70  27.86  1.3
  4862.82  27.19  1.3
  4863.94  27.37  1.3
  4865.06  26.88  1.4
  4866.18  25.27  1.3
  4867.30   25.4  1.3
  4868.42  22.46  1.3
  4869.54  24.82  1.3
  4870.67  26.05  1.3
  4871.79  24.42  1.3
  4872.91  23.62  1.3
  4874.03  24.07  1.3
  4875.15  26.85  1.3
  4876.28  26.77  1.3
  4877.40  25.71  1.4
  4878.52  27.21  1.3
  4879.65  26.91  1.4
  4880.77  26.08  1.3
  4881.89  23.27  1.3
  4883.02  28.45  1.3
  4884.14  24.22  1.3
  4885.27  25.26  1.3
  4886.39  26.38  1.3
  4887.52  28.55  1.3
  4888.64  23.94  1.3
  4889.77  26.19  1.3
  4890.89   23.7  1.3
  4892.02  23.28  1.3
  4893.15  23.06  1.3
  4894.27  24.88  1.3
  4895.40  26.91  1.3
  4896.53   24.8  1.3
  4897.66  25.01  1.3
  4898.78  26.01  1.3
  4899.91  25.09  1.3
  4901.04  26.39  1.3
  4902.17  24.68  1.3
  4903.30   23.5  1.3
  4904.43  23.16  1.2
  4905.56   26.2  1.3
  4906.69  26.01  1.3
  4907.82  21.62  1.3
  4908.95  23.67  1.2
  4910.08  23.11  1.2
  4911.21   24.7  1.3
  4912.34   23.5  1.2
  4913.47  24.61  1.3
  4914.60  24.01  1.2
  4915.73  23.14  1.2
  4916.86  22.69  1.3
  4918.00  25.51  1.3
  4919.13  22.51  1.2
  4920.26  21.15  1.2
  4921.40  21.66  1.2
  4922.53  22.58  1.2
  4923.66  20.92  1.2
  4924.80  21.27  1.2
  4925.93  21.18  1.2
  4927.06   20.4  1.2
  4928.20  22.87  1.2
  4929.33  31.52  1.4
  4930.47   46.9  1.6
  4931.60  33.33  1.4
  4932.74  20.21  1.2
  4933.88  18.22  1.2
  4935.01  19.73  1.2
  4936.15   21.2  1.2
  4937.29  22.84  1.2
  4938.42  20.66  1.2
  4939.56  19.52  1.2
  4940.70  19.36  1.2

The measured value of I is 25.2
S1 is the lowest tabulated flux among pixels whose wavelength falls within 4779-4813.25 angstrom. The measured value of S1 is 22.08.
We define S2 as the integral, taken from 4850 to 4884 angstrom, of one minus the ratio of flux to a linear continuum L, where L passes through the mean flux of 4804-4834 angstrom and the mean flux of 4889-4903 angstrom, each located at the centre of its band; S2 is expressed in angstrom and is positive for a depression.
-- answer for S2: -0.5 angstrom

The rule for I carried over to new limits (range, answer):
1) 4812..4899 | 25.2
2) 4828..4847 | 25.3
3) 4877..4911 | 25.1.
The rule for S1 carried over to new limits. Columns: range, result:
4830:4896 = 22.46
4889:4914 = 21.62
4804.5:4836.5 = 23.09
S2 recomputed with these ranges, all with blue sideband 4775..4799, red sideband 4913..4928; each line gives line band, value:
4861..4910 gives -4.77 angstrom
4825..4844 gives -0.90 angstrom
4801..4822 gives -0.88 angstrom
